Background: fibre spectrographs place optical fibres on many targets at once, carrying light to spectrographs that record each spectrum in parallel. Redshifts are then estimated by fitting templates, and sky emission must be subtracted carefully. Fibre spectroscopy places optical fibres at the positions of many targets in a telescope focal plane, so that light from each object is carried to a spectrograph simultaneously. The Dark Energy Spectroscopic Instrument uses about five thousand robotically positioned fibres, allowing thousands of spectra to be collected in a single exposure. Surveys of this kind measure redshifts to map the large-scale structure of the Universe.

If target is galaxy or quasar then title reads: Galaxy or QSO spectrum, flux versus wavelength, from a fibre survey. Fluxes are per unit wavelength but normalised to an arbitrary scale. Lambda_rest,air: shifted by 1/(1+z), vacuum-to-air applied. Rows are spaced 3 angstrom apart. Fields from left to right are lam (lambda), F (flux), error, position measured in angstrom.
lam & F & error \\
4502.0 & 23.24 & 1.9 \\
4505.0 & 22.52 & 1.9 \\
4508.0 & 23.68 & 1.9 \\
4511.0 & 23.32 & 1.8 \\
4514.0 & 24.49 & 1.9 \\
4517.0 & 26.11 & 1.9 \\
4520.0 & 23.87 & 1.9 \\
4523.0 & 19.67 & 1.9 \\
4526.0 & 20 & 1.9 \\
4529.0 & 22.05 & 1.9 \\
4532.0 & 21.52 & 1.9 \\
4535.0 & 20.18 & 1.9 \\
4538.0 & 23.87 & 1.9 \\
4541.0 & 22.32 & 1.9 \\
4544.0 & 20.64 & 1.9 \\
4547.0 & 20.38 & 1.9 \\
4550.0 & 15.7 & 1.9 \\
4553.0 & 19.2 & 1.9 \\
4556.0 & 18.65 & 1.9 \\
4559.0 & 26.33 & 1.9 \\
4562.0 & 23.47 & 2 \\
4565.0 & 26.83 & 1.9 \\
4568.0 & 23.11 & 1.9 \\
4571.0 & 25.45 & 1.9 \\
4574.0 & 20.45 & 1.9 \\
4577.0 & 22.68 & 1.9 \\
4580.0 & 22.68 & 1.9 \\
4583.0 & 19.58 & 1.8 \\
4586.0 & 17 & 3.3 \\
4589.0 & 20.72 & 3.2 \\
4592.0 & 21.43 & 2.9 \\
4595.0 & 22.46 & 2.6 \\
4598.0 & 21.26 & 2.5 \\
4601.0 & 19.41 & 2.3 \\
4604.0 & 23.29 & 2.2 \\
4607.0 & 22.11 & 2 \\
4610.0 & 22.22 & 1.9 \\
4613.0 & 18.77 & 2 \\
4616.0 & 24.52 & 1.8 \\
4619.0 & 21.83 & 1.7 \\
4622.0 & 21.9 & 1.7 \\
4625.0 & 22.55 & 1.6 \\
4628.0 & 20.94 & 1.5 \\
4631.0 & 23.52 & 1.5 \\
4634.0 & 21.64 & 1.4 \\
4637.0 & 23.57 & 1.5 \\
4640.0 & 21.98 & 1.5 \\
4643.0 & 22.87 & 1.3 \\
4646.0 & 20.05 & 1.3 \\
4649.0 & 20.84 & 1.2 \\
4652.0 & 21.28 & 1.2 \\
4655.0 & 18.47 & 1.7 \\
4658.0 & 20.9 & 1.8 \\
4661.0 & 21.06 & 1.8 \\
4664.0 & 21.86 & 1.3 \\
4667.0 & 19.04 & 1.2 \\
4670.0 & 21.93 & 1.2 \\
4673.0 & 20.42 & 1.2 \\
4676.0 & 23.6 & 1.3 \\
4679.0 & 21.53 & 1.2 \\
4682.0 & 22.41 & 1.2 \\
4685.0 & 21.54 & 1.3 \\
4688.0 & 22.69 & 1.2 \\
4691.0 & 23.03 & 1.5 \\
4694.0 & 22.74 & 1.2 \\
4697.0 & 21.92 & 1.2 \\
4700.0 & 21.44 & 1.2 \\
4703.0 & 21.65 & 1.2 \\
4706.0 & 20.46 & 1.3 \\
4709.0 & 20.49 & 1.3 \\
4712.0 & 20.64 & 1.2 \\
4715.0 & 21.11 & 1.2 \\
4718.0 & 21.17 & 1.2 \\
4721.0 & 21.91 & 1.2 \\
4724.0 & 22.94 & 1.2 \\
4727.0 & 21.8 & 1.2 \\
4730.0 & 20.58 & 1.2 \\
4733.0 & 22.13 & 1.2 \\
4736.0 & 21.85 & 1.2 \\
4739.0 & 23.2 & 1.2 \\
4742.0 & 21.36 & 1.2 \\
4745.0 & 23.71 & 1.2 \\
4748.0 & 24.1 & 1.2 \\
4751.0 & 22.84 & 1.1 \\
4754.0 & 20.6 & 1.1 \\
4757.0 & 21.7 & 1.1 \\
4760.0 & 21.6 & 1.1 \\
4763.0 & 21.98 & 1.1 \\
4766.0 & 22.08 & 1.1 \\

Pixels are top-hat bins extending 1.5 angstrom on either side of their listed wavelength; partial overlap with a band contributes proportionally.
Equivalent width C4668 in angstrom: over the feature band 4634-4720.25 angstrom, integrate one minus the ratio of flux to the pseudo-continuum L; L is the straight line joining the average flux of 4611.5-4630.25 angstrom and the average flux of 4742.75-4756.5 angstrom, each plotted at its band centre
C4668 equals 2.81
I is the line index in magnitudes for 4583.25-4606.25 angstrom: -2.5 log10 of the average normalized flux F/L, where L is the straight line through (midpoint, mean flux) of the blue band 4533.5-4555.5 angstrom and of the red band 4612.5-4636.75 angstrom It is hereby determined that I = 0.04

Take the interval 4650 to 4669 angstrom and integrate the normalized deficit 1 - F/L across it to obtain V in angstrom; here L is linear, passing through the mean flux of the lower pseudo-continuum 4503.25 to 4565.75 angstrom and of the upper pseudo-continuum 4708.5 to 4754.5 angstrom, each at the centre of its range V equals 1.3 angstrom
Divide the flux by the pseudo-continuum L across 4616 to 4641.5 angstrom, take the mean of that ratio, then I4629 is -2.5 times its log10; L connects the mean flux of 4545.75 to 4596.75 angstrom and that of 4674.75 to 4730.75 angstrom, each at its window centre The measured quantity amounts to -0.04 mag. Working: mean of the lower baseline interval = 21.5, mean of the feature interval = 22.4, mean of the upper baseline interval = 21.8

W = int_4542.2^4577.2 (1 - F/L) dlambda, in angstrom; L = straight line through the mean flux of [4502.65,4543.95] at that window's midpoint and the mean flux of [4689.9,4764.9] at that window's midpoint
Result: 0.8 angstrom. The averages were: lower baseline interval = 22.5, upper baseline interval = 21.9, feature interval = 21.9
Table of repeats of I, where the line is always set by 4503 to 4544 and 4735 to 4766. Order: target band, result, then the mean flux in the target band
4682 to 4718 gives 0.04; 21.6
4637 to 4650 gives 0.03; 21.7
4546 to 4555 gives 0.22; 18.3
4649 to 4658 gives 0.11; 20.2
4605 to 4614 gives 0.06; 21.3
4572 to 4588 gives 0.09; 20.6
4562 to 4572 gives -0.11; 24.9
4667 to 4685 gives 0.03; 21.7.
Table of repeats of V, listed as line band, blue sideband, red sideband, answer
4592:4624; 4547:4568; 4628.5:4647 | 0.41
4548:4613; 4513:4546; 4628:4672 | 0.83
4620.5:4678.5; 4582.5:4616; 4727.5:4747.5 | -0.23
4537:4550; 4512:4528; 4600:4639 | 0.93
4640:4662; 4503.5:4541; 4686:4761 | 1.29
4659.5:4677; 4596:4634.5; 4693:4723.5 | 0.27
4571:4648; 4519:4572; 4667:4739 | 0.40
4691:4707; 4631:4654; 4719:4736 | 0.02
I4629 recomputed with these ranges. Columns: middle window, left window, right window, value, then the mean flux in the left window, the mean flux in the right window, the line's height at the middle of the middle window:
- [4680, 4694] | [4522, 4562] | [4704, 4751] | -0.04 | 20.9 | 21.9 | 21.7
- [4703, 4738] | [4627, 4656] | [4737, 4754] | 0.05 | 21.6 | 22.8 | 22.5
